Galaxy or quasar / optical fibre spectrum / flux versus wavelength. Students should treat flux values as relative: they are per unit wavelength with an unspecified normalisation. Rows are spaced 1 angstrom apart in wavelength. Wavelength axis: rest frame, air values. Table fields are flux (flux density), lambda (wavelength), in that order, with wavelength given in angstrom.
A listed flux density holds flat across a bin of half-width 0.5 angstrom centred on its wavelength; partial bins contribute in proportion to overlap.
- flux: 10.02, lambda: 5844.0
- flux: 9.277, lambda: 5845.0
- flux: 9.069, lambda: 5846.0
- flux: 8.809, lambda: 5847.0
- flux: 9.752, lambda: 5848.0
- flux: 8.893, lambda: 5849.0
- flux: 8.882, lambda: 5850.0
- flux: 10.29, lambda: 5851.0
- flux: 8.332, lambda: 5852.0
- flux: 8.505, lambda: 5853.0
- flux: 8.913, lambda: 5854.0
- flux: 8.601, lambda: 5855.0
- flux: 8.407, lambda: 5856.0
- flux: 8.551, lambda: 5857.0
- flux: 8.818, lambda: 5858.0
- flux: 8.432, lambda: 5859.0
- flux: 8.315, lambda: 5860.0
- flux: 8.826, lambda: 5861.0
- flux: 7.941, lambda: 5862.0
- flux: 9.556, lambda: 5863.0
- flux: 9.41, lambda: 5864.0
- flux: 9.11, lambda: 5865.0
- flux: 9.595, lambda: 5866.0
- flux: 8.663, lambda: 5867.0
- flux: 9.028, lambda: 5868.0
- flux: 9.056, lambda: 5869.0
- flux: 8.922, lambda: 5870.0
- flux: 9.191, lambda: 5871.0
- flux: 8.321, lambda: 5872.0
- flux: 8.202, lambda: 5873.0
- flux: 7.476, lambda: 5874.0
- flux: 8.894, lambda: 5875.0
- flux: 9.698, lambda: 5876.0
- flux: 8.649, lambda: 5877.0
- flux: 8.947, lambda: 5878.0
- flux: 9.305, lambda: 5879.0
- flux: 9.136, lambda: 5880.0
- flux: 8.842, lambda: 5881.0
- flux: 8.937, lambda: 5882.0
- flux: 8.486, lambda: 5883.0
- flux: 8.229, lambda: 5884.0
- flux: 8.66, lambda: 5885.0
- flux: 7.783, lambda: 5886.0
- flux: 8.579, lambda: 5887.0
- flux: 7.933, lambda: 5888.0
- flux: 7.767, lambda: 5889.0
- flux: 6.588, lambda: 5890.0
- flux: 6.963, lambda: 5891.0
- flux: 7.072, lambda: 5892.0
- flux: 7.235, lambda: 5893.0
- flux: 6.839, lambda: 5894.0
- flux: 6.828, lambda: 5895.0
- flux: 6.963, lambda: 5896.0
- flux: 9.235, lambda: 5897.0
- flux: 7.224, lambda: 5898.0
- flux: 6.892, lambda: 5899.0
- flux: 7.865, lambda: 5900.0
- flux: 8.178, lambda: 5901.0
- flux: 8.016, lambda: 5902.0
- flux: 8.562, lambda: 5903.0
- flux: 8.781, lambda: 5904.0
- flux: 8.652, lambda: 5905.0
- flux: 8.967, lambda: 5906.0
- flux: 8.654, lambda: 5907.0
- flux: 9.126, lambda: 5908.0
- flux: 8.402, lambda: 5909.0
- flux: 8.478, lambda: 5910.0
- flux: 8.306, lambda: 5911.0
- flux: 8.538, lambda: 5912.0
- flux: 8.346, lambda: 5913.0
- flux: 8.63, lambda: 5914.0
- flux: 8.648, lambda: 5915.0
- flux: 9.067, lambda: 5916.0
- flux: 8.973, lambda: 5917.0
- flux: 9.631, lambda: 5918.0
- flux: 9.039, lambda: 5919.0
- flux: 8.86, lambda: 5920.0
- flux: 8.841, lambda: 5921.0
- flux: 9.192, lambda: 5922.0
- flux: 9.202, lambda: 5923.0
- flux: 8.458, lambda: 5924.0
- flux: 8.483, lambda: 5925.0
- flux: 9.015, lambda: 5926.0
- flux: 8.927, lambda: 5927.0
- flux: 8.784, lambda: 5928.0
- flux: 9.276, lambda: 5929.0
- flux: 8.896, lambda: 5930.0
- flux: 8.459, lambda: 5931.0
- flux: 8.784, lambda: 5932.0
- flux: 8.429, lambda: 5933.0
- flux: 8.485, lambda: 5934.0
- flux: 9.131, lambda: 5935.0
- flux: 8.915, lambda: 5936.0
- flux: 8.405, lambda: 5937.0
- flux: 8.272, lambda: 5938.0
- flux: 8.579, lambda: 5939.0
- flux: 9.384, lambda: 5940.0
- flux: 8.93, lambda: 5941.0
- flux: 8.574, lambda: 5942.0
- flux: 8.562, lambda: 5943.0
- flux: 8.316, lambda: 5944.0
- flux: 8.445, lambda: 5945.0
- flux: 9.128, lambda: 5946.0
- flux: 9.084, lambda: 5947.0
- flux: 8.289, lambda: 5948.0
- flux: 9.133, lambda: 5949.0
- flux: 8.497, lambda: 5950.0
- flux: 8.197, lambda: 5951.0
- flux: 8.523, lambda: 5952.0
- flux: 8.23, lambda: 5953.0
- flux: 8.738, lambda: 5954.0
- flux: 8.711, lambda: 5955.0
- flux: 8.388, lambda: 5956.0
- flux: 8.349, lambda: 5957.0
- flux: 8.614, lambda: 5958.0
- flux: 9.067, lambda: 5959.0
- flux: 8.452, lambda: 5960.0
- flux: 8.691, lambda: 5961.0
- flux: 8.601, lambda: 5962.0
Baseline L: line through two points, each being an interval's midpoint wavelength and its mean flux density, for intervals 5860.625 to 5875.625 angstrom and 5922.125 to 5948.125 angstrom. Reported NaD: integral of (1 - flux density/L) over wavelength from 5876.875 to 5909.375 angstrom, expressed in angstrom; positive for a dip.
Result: 2.5 angstrom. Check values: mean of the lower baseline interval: 8.82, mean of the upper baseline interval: 8.75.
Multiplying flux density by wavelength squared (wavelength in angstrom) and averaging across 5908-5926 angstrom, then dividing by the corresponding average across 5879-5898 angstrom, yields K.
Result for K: 1.12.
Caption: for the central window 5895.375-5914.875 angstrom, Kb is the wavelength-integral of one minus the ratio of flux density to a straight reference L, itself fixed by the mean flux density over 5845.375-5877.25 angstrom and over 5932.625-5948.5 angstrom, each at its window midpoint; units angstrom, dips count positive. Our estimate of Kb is 1.0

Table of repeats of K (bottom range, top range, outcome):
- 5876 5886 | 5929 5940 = 1.01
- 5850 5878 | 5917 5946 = 1.02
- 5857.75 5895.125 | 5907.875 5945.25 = 1.06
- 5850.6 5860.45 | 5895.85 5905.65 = 0.94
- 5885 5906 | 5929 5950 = 1.14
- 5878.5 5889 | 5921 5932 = 1.05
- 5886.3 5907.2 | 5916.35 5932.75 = 1.16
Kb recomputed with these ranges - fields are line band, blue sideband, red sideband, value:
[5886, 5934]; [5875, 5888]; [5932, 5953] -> 1.9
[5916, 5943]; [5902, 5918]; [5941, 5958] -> -0.6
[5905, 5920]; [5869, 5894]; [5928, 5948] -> -0.4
